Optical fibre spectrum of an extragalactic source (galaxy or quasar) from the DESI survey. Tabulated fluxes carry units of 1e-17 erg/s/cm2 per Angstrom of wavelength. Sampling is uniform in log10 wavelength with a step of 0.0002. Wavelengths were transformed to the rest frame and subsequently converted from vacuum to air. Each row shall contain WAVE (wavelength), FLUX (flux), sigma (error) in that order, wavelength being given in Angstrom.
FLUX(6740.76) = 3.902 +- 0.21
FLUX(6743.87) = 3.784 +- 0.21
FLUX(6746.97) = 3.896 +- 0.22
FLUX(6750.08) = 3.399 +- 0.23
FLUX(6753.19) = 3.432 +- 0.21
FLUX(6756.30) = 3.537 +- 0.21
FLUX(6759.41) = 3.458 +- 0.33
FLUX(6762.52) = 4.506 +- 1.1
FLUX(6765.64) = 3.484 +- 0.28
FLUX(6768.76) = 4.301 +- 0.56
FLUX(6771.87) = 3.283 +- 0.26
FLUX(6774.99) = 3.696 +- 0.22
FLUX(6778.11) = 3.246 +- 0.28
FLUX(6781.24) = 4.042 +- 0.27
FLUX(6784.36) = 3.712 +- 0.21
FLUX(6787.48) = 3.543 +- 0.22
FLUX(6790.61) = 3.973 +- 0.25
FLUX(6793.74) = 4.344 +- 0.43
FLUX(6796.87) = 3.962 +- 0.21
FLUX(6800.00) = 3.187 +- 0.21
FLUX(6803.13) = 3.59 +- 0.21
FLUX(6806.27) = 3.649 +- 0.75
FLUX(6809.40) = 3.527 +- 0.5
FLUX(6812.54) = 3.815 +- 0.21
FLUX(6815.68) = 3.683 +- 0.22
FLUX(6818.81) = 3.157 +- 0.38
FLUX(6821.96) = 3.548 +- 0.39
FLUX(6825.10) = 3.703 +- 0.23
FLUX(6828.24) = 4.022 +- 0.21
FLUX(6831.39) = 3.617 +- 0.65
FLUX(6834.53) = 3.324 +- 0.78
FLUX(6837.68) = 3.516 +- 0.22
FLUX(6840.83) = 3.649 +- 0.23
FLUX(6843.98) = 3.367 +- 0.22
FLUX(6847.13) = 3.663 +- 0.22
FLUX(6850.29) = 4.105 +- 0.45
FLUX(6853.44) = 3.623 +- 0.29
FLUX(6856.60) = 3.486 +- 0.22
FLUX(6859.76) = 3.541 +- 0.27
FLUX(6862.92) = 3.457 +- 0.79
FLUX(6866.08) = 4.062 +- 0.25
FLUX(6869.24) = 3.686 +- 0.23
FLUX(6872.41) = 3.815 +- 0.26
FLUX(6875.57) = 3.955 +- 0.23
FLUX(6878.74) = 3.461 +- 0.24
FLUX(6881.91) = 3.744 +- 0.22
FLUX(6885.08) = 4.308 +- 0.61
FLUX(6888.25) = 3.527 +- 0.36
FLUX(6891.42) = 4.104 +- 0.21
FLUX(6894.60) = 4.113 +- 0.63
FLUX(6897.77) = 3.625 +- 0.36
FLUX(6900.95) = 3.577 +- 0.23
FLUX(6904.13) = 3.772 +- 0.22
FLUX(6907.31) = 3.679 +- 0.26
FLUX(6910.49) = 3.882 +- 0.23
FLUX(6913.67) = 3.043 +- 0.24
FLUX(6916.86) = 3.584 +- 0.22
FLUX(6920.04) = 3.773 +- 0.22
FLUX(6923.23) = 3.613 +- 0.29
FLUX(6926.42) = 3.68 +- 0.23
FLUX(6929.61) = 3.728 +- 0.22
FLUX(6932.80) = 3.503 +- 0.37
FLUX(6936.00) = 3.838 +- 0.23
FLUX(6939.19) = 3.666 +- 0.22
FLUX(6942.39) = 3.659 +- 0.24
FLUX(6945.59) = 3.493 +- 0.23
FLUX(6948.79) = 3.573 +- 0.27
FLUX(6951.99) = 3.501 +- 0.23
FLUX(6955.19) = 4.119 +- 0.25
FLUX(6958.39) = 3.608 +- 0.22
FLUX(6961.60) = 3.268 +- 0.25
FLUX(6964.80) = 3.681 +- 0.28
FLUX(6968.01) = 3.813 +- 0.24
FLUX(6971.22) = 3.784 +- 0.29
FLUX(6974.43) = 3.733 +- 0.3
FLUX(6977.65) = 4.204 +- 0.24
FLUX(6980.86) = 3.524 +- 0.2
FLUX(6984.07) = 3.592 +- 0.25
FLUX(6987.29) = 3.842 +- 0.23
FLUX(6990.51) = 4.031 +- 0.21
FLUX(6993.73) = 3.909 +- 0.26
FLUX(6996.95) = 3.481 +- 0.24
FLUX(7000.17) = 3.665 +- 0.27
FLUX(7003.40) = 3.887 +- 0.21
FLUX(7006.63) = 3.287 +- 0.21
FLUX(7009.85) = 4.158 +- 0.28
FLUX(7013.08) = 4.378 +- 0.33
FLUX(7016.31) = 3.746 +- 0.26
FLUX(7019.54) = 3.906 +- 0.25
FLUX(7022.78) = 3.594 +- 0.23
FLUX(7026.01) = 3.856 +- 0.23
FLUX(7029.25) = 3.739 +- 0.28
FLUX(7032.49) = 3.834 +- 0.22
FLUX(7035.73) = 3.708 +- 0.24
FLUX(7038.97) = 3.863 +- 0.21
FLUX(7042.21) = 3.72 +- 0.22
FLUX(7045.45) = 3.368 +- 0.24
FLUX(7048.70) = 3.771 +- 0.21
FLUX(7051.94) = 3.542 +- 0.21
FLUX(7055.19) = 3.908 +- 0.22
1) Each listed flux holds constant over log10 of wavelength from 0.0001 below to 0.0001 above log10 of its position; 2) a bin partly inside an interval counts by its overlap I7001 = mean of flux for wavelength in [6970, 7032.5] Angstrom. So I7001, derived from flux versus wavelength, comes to 3.81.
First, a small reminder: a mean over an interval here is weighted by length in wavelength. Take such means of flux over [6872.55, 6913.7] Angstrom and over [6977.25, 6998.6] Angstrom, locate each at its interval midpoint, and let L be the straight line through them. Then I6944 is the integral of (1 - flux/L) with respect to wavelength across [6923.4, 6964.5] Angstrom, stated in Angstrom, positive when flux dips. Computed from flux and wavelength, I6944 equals 1.5 Angstrom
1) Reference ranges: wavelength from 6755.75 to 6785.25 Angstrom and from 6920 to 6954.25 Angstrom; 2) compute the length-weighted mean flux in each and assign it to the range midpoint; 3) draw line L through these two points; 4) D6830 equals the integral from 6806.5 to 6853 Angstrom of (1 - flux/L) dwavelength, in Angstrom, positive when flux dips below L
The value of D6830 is 1.0 Angstrom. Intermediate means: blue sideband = 3.73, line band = 3.62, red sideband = 3.64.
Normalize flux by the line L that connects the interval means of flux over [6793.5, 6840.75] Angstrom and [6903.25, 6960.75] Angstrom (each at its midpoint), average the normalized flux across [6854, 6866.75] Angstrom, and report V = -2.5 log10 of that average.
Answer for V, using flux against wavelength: 0.008 mag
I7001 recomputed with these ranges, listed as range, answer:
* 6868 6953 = 3.7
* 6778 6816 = 3.73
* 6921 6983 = 3.68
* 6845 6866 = 3.67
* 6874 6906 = 3.82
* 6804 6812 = 3.62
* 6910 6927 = 3.57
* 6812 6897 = 3.7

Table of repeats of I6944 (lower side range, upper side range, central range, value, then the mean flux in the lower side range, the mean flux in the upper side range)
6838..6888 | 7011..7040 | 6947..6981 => 0.75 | 3.72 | 3.85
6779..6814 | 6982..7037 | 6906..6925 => 0.91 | 3.75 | 3.8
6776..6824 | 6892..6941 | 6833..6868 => 0.51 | 3.67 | 3.68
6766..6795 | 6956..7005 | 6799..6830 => 1.43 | 3.77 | 3.74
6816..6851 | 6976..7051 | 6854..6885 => -0.71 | 3.6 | 3.78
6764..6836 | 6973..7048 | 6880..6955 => 0.64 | 3.67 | 3.78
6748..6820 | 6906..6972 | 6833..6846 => 0.69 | 3.68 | 3.64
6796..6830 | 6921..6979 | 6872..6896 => -1.48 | 3.61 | 3.69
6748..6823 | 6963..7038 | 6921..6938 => 0.36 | 3.67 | 3.8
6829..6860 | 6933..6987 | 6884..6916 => -0.93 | 3.6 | 3.69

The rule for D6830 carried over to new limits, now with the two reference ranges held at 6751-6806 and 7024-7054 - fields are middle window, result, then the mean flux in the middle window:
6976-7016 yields -1.22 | 3.83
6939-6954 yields 0.52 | 3.58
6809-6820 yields 0.46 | 3.56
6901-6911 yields -0.05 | 3.74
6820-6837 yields 0.42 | 3.62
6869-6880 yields -0.08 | 3.74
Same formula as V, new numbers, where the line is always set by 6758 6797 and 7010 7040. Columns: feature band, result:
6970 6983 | 0.01 mag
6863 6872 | 0.01 mag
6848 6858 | 0.03 mag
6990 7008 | 0.05 mag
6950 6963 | 0.06 mag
